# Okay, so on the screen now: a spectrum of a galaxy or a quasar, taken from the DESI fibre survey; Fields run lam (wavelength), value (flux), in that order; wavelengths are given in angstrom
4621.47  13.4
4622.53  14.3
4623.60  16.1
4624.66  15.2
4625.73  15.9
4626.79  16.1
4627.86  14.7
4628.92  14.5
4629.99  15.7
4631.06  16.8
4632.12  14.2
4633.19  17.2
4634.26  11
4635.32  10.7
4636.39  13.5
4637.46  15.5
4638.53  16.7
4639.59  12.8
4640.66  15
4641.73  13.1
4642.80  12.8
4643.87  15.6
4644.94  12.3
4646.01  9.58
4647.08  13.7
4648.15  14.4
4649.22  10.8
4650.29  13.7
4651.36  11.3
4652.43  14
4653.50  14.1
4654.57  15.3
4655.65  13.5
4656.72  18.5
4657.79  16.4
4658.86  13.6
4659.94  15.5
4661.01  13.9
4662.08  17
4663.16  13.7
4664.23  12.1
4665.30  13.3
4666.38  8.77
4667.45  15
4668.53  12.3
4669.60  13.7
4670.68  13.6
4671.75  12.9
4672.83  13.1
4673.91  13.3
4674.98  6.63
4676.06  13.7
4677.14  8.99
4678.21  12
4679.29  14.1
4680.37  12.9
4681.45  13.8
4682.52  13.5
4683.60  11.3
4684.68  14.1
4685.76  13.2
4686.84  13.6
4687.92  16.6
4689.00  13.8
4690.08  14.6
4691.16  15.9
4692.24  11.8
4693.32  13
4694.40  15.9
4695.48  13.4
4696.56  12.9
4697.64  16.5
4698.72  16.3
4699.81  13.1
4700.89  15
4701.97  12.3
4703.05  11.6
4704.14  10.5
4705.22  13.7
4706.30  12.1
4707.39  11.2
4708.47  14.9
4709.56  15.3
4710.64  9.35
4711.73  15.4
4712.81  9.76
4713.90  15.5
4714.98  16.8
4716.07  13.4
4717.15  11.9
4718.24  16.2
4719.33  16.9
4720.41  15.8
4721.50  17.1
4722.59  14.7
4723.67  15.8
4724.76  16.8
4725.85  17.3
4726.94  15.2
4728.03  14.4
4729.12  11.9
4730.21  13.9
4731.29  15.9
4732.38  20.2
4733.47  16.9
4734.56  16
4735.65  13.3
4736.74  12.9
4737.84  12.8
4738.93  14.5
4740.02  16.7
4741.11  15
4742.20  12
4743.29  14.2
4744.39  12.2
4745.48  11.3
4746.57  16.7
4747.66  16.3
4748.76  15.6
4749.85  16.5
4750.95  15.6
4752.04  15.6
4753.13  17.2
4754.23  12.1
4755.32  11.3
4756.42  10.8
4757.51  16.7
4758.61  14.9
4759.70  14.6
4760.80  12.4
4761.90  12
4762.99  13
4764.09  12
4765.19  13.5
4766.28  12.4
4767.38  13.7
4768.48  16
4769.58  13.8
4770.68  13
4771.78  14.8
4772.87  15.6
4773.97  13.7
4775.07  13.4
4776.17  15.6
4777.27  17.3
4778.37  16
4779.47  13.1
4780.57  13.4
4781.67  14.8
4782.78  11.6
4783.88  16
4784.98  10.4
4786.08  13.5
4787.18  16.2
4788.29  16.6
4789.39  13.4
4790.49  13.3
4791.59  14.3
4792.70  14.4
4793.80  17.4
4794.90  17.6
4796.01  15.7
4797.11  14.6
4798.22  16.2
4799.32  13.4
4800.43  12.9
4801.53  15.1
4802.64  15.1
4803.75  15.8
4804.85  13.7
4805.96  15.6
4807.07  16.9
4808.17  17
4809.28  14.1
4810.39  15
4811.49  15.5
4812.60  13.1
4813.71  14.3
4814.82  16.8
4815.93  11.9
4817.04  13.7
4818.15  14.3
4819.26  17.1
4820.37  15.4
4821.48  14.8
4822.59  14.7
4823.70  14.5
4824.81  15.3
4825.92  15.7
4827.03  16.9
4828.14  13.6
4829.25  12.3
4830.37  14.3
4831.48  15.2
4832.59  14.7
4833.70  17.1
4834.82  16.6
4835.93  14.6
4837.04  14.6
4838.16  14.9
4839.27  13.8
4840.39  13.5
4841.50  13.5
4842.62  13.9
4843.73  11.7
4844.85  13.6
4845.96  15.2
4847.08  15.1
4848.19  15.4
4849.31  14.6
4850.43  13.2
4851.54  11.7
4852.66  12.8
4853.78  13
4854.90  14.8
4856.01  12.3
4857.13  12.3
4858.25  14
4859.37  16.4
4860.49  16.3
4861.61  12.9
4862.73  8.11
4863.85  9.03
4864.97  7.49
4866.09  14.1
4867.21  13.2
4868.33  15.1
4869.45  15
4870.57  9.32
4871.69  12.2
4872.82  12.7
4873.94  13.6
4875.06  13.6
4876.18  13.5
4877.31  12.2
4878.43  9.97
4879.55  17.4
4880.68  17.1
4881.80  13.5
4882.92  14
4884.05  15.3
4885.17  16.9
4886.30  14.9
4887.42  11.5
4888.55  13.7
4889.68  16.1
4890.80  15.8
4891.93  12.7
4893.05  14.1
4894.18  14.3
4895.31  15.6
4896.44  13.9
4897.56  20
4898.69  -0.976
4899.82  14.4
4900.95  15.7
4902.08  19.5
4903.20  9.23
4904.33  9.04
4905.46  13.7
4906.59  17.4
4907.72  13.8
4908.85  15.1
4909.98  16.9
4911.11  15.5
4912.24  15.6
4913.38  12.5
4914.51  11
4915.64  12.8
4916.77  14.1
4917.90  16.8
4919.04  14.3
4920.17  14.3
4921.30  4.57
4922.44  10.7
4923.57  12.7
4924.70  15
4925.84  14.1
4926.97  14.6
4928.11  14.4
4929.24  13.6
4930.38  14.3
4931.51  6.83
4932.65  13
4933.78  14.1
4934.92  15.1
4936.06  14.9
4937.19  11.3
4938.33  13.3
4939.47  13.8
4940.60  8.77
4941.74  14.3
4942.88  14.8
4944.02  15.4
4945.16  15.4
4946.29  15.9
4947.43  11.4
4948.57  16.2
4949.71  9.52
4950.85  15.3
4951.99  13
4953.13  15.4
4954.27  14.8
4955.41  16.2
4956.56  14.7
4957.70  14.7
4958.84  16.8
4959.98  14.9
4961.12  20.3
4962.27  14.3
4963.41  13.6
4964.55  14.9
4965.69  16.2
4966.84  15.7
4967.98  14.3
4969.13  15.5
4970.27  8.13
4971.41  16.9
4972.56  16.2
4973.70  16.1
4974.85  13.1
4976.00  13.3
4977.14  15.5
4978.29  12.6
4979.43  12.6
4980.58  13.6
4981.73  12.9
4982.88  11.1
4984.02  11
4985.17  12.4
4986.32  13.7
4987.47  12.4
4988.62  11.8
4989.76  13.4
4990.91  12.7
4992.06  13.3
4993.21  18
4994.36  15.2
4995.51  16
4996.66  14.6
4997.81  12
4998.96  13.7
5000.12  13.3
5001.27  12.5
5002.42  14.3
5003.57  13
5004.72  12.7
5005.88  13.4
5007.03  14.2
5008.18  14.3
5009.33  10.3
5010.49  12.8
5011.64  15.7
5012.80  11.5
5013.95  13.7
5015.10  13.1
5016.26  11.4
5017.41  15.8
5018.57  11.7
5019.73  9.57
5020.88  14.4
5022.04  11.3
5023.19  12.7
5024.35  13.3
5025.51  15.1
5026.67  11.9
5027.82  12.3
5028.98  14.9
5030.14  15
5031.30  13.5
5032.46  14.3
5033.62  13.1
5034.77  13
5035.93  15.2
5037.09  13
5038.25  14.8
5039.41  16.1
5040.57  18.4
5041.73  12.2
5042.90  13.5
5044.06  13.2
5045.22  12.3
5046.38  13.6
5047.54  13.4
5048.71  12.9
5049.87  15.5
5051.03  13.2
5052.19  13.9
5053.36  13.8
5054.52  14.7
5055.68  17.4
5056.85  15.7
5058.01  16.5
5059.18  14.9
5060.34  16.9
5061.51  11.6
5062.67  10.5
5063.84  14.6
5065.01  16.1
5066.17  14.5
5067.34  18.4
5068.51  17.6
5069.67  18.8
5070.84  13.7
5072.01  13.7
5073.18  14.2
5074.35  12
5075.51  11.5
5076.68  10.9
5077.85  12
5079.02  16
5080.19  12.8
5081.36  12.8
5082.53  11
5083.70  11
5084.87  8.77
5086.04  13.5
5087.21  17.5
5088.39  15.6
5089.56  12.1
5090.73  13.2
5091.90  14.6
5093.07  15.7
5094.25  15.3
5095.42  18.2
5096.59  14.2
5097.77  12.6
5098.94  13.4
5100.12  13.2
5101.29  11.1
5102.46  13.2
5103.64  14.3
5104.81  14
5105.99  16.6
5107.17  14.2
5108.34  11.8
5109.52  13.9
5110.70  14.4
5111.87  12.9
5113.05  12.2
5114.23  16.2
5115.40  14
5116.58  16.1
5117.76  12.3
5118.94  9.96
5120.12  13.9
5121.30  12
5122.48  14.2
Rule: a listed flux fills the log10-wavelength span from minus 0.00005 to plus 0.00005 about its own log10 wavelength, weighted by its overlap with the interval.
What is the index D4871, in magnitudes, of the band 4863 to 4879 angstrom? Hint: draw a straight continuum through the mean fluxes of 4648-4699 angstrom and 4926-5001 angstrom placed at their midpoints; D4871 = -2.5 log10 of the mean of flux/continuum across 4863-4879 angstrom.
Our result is 0.14 mag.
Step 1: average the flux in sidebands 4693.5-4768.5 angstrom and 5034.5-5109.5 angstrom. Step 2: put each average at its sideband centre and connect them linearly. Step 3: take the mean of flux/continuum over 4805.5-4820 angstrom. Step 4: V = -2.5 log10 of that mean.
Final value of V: -0.06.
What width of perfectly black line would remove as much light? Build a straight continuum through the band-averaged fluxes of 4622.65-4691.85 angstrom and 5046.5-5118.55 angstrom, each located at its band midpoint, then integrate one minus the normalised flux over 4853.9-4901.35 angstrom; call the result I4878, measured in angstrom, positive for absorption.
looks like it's 1.7 angstrom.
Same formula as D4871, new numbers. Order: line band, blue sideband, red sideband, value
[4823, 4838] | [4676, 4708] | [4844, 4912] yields -0.11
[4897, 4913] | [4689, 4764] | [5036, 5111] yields 0.02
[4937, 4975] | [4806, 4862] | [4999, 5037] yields -0.06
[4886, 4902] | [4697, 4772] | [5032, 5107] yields 0.03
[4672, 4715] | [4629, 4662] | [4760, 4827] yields 0.08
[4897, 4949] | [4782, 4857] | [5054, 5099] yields 0.08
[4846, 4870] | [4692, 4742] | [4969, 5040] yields 0.06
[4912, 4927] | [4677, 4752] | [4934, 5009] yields 0.09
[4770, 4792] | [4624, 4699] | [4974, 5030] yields -0.06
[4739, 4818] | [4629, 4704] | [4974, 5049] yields -0.07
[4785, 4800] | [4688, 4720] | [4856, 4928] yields -0.10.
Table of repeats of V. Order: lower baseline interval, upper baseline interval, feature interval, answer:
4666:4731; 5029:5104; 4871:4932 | 0.02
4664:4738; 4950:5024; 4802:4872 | -0.02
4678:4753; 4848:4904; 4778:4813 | -0.06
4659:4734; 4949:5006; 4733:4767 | -0.01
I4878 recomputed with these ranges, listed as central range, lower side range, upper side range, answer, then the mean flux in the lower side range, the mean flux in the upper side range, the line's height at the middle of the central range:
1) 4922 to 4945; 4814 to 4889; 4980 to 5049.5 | 0.61 angstrom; 13.9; 13.4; 13.7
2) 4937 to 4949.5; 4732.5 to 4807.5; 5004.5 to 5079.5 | 0.40 angstrom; 14.5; 13.9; 14.1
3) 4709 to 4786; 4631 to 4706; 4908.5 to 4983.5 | -4.28 angstrom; 13.5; 13.9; 13.6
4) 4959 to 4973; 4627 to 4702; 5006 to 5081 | -1.28 angstrom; 13.7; 13.9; 13.8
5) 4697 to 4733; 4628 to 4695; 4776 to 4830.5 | -0.97 angstrom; 13.6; 14.8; 14.1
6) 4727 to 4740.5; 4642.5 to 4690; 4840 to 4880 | -1.72 angstrom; 13.3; 13.1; 13.3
